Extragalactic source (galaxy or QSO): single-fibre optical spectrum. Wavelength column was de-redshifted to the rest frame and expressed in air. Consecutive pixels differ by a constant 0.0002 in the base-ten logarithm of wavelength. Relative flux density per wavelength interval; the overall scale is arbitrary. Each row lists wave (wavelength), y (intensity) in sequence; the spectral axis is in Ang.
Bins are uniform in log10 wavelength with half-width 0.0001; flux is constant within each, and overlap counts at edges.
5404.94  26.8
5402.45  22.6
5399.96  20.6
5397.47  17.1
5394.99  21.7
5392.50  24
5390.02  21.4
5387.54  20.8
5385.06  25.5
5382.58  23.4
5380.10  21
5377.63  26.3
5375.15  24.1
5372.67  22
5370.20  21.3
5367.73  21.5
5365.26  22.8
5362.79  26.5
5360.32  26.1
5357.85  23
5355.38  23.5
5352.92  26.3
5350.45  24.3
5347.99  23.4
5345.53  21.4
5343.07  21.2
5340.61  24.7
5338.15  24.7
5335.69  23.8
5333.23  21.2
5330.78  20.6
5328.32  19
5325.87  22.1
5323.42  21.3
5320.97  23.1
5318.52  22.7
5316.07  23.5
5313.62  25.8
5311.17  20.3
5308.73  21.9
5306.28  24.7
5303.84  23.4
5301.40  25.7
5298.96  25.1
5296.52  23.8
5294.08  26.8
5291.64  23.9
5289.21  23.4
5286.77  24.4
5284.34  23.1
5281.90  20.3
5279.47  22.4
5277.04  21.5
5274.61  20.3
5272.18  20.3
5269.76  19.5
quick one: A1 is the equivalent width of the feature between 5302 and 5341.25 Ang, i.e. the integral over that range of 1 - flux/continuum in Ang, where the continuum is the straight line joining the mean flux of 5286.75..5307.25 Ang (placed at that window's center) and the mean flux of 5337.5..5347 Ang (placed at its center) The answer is 1.6 Ang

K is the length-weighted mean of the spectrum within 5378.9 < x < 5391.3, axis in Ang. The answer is 22.4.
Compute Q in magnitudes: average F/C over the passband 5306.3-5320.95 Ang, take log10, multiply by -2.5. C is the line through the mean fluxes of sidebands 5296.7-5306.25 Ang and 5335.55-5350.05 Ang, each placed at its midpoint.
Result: 0.06 mag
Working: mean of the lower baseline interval 24.6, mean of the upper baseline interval 23.2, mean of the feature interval 23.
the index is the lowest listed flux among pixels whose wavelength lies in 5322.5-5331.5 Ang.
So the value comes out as 19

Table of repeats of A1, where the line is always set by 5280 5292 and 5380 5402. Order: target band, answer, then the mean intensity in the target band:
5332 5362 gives -1.9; 23.7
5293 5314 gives -1.2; 24.1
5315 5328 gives 0.1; 22.3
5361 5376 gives -0.7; 23.1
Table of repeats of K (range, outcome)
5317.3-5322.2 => 22.9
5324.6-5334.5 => 20.7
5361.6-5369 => 23.6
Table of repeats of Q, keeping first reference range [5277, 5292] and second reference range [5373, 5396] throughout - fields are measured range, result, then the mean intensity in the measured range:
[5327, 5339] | 0.06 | 21.8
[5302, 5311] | -0.02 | 23.2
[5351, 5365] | -0.08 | 24.9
